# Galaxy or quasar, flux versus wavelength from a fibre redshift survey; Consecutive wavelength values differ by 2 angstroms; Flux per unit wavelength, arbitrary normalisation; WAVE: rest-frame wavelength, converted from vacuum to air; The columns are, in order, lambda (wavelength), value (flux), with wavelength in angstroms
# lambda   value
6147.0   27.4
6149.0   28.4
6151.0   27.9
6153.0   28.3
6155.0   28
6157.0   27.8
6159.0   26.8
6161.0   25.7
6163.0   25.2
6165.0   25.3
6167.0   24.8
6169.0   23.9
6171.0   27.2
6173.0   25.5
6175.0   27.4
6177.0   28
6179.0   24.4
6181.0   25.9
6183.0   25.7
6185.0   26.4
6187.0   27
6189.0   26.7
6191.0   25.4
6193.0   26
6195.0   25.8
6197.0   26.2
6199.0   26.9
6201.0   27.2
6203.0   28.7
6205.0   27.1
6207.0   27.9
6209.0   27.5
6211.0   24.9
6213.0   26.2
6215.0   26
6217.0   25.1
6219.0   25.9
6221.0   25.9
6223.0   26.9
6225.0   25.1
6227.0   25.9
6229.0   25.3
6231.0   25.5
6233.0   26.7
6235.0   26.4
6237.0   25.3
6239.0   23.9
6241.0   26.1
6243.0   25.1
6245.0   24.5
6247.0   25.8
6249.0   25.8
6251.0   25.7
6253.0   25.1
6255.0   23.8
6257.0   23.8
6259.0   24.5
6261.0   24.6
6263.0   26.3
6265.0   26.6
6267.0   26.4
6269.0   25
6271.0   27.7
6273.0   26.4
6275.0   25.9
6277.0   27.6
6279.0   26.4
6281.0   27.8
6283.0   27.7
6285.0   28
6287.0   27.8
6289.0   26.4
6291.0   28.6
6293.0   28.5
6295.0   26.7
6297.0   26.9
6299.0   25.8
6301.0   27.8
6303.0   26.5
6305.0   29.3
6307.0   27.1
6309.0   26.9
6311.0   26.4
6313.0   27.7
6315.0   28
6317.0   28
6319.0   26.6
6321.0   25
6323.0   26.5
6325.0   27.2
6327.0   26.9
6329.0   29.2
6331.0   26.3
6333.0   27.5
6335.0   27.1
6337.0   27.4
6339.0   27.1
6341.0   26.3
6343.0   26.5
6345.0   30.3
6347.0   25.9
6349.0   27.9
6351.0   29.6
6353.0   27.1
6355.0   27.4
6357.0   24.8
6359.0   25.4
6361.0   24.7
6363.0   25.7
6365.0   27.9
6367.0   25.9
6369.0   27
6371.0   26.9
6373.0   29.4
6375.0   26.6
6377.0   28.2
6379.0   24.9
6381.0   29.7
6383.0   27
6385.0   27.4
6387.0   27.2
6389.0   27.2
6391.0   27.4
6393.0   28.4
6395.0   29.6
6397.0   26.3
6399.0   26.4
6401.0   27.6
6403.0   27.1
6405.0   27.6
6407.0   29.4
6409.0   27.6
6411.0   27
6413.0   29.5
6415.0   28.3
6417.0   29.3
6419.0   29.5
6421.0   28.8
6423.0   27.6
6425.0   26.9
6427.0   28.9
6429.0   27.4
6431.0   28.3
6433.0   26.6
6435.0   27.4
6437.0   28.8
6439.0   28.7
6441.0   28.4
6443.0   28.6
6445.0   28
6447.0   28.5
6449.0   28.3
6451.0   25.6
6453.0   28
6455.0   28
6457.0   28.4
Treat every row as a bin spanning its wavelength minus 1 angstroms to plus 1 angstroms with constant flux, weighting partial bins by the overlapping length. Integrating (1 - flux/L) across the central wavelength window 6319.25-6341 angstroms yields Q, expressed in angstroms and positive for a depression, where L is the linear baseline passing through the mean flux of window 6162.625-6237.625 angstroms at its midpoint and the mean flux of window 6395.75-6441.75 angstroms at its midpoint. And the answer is 0.2 angstroms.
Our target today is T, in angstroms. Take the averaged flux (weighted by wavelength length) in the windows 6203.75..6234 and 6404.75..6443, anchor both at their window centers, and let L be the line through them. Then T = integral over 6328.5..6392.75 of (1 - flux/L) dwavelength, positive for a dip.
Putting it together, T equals 1.0 angstroms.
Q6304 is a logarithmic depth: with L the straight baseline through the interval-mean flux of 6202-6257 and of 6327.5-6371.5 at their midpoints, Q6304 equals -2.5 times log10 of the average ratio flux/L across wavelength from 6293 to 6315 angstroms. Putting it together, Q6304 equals -0.03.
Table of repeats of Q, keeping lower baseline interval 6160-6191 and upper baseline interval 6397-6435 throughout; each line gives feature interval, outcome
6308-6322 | 0.1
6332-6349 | 0.0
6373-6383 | 0.0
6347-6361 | 0.3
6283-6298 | -0.4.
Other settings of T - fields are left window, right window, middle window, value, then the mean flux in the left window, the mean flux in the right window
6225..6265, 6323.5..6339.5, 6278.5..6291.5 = -0.64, 25.3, 27.3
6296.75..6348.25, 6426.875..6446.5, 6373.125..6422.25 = -0.15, 27.2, 28.1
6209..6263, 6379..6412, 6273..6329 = -1.90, 25.4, 27.6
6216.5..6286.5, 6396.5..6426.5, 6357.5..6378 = 0.50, 25.9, 28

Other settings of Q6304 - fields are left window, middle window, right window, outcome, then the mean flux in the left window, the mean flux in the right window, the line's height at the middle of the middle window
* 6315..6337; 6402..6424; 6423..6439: -0.03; 27.1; 27.8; 27.7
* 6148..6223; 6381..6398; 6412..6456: 0.01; 26.5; 28.2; 27.9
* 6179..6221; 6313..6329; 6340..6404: -0.01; 26.4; 27.2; 26.9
